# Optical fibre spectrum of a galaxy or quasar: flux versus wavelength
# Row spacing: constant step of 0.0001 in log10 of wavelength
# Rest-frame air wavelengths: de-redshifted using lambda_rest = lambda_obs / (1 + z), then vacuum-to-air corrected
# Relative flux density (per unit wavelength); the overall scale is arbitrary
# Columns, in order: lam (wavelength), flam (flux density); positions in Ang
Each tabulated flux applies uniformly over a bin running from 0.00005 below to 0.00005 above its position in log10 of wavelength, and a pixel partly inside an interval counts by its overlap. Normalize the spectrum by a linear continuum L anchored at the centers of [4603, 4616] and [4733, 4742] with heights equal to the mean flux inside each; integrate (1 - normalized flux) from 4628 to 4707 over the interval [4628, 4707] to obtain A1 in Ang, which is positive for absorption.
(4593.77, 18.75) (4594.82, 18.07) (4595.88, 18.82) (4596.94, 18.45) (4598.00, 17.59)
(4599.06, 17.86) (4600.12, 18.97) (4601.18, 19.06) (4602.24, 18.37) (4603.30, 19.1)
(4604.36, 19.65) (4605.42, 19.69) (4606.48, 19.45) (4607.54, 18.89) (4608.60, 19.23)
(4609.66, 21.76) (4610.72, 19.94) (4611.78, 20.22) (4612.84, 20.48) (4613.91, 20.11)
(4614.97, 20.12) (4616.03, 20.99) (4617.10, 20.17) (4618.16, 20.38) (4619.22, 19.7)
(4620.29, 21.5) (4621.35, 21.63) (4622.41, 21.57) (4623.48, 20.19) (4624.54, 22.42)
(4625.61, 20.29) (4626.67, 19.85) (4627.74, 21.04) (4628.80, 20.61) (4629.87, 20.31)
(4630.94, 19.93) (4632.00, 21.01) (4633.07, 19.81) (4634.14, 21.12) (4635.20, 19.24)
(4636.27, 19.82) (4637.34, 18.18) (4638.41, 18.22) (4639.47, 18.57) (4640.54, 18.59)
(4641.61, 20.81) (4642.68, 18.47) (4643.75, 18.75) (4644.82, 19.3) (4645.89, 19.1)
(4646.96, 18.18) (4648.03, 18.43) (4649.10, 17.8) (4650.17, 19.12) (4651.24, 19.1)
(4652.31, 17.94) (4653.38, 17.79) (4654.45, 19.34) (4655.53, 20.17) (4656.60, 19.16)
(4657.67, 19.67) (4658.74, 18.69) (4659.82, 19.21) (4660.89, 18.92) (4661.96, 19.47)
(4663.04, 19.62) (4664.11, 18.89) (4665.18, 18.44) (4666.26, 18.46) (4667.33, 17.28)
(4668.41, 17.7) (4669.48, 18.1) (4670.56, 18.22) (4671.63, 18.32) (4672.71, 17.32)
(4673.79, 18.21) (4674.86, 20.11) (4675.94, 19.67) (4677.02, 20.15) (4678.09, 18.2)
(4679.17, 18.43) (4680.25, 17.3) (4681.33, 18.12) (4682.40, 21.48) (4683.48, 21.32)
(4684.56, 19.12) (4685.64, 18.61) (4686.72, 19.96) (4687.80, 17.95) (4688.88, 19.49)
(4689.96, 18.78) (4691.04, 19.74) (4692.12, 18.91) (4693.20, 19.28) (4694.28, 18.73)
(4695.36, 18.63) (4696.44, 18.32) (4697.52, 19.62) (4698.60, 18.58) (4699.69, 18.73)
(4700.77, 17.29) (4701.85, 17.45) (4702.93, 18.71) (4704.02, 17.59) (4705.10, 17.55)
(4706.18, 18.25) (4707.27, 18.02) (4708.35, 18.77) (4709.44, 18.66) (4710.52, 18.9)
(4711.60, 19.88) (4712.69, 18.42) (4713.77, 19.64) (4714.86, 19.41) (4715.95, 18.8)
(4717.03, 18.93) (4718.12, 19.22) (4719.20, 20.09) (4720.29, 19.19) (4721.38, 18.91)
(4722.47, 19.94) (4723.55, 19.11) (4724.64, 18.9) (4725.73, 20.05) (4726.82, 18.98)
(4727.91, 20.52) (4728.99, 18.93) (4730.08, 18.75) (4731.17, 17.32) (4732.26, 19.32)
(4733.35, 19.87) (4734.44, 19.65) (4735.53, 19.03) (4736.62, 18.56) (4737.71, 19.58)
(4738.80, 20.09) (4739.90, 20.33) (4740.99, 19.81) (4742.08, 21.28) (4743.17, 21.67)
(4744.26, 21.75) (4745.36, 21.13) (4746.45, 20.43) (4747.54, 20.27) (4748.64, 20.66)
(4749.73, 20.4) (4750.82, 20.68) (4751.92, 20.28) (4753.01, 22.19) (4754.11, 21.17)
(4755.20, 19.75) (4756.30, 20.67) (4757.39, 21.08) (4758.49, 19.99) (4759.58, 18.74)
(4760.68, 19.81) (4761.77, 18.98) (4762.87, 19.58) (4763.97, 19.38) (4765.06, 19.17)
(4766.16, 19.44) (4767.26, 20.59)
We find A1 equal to 3.6 Ang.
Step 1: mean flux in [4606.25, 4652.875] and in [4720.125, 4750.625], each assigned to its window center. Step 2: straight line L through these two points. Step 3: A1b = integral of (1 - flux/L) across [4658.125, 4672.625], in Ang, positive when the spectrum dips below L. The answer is 0.95 Ang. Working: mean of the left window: 19.8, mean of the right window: 19.8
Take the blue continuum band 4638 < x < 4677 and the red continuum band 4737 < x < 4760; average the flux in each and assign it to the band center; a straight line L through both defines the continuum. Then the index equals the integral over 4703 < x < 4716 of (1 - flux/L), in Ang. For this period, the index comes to 0.8 Ang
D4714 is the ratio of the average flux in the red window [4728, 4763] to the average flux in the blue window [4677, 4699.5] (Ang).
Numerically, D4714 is 1.1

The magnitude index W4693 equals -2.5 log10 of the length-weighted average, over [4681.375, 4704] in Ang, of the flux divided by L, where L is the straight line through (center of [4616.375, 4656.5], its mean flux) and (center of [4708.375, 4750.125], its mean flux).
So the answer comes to 0.04 mag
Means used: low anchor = 19.7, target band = 19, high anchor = 19.6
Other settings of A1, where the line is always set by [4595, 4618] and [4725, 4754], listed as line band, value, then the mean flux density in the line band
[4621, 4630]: -0.6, 20.9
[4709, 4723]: 0.5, 19.2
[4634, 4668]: 1.3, 18.9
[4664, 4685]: 1.1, 18.7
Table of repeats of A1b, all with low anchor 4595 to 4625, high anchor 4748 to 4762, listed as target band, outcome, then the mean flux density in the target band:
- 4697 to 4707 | 1.0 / 18.2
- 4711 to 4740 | 1.4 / 19.3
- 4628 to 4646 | 0.4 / 19.6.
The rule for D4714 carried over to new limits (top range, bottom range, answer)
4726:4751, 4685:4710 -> 1.07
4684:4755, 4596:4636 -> 0.97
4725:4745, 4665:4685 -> 1.05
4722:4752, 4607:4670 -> 1.02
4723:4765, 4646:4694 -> 1.06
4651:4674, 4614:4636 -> 0.91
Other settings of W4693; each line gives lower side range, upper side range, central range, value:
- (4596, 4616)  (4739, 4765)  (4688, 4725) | 0.07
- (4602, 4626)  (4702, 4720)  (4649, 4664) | 0.03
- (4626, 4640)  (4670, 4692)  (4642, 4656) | 0.05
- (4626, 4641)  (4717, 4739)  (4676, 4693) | 0.02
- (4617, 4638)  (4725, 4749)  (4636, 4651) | 0.09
